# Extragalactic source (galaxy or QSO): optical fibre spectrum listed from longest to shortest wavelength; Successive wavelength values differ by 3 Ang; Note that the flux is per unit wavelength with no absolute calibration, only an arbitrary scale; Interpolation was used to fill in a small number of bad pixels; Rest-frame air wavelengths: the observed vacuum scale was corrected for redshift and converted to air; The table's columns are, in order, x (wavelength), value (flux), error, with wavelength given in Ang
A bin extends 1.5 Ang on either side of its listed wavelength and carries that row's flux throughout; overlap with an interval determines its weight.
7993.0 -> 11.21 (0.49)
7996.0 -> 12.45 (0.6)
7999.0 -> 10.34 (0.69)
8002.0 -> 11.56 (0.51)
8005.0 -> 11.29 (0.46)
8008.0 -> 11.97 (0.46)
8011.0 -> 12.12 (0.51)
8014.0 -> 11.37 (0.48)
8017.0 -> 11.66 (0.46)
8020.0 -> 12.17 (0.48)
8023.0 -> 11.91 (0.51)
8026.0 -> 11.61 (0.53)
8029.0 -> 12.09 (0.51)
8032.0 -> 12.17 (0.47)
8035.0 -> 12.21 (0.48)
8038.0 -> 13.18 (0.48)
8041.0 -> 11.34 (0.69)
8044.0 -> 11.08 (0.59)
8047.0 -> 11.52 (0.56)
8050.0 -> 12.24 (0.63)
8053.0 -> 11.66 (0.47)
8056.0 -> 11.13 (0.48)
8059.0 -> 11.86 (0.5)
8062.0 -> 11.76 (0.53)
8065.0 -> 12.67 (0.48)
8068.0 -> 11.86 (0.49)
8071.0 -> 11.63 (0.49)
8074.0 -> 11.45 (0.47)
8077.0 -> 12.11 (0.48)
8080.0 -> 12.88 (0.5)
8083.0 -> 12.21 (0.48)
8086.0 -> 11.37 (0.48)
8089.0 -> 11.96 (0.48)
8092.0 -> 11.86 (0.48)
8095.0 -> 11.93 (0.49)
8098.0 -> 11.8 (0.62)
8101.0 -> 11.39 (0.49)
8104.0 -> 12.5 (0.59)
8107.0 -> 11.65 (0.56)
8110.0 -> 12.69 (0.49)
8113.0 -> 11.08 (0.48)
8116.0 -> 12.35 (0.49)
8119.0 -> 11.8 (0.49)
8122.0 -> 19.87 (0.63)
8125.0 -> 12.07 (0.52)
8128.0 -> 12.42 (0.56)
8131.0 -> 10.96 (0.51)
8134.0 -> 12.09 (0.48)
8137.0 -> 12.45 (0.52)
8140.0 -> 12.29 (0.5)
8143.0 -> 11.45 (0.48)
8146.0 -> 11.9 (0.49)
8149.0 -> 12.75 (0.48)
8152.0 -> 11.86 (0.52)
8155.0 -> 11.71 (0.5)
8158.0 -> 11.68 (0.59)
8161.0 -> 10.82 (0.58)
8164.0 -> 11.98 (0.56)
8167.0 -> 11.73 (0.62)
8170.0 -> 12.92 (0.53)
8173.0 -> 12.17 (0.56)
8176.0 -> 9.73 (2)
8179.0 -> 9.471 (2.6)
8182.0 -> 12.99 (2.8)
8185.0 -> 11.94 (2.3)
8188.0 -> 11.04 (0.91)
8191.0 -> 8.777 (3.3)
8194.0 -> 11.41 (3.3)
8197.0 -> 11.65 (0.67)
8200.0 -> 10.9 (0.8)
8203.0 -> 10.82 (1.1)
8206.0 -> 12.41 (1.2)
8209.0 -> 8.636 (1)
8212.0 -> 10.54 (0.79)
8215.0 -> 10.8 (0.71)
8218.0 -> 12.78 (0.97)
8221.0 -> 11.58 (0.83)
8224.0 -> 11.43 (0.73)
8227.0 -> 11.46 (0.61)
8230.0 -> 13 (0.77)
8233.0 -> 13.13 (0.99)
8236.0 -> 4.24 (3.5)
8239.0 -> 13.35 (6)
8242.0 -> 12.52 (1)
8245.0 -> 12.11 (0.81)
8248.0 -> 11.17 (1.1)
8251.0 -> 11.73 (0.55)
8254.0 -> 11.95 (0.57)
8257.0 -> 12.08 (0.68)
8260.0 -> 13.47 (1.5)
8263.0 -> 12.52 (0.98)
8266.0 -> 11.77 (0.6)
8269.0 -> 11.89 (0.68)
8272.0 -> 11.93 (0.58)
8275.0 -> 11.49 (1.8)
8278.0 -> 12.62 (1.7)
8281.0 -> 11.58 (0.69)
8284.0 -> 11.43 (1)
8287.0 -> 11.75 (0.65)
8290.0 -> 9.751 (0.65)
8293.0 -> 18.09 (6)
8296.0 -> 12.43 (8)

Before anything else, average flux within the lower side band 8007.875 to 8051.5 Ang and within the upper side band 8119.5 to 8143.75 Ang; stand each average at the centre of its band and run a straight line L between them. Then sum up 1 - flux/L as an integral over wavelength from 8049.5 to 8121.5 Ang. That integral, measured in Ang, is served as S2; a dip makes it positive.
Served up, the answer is 2.7 Ang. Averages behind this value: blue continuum 11.9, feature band 12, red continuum 12.9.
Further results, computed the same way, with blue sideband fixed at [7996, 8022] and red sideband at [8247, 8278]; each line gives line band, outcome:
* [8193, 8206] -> 0.7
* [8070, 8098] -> -0.4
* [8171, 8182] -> 0.9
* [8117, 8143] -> -2.4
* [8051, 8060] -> 0.1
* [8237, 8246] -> -0.2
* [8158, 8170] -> 0.2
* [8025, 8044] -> -0.6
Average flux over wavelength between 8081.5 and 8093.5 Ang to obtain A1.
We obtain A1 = 11.9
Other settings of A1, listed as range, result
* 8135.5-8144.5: 12.1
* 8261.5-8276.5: 11.9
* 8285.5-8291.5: 10.8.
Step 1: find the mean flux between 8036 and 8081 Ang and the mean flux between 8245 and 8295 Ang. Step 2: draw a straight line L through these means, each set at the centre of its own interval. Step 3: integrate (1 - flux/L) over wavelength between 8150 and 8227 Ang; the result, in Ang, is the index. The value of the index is 5.1 Ang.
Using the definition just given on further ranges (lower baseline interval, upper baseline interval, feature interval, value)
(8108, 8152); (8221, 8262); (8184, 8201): 1.60 Ang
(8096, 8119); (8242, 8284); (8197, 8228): 2.15 Ang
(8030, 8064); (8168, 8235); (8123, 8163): -1.66 Ang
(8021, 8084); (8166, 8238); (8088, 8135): -3.32 Ang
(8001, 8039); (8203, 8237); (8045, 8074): -0.08 Ang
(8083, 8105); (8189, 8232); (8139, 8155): -0.65 Ang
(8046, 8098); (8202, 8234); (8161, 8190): 0.36 Ang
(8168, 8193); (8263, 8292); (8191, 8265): 0.05 Ang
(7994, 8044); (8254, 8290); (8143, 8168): 0.21 Ang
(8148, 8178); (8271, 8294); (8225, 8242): 1.16 Ang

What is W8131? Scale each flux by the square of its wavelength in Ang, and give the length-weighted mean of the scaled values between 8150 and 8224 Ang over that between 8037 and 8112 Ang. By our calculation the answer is 0.97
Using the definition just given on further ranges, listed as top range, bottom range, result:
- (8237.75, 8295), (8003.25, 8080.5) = 1.09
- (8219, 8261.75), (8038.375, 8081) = 1.03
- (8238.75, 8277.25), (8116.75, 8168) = 1.01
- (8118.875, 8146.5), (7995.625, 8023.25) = 1.13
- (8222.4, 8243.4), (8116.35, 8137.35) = 0.89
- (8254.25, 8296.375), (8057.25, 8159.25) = 1.05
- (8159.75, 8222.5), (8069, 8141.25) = 0.93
